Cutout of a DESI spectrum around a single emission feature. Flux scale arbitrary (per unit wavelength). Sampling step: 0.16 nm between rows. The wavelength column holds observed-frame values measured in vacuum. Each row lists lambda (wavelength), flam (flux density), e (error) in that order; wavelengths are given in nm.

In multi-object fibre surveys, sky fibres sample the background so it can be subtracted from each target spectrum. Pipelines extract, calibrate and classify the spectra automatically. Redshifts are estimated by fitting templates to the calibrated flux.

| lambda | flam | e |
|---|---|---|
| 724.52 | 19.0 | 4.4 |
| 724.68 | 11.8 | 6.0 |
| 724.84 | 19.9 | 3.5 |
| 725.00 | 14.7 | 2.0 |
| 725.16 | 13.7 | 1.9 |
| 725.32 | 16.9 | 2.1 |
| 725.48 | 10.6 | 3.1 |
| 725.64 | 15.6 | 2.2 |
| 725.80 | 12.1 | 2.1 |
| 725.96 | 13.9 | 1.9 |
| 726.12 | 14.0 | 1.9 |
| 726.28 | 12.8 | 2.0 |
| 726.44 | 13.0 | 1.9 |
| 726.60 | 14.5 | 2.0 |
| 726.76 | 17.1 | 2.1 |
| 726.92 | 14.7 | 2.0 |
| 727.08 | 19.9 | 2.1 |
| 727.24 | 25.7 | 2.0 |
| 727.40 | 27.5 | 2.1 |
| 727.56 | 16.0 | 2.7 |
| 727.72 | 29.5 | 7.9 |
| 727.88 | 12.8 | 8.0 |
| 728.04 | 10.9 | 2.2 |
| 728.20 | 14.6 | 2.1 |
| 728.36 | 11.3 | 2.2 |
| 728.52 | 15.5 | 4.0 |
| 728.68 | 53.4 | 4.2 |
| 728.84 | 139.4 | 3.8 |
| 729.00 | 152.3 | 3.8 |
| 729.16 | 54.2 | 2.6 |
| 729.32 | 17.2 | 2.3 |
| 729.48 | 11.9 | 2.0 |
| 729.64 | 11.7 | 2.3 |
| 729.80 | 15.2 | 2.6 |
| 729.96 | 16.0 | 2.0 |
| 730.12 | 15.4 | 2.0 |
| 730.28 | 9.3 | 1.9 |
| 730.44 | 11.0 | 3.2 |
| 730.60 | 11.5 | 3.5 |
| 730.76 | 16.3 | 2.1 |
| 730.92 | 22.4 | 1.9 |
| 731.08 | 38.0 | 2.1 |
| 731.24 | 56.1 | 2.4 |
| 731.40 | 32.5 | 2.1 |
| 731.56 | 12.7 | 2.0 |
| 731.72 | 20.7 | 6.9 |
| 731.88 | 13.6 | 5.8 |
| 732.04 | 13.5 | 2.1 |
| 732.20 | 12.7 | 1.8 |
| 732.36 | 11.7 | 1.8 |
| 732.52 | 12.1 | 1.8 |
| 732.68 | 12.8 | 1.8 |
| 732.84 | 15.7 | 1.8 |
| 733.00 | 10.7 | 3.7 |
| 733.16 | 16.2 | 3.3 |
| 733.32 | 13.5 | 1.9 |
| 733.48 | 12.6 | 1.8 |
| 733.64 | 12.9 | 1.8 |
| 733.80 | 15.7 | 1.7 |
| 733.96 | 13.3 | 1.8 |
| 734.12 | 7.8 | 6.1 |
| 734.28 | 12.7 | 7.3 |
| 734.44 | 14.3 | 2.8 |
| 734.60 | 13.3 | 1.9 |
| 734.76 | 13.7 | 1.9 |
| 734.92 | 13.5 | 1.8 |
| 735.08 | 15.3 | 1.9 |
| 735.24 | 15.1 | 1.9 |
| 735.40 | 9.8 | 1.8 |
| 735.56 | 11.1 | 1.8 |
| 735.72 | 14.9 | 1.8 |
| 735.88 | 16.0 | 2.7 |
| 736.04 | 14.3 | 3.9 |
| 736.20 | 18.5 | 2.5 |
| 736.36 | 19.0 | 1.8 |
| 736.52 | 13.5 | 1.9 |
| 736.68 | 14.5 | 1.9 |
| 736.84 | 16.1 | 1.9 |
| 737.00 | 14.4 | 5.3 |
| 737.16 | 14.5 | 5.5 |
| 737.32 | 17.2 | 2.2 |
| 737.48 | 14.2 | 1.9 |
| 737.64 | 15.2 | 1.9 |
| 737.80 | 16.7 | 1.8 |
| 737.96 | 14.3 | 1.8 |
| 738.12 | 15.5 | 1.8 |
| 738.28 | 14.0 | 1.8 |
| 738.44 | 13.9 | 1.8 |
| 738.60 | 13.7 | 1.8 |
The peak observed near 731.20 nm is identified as [N II]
